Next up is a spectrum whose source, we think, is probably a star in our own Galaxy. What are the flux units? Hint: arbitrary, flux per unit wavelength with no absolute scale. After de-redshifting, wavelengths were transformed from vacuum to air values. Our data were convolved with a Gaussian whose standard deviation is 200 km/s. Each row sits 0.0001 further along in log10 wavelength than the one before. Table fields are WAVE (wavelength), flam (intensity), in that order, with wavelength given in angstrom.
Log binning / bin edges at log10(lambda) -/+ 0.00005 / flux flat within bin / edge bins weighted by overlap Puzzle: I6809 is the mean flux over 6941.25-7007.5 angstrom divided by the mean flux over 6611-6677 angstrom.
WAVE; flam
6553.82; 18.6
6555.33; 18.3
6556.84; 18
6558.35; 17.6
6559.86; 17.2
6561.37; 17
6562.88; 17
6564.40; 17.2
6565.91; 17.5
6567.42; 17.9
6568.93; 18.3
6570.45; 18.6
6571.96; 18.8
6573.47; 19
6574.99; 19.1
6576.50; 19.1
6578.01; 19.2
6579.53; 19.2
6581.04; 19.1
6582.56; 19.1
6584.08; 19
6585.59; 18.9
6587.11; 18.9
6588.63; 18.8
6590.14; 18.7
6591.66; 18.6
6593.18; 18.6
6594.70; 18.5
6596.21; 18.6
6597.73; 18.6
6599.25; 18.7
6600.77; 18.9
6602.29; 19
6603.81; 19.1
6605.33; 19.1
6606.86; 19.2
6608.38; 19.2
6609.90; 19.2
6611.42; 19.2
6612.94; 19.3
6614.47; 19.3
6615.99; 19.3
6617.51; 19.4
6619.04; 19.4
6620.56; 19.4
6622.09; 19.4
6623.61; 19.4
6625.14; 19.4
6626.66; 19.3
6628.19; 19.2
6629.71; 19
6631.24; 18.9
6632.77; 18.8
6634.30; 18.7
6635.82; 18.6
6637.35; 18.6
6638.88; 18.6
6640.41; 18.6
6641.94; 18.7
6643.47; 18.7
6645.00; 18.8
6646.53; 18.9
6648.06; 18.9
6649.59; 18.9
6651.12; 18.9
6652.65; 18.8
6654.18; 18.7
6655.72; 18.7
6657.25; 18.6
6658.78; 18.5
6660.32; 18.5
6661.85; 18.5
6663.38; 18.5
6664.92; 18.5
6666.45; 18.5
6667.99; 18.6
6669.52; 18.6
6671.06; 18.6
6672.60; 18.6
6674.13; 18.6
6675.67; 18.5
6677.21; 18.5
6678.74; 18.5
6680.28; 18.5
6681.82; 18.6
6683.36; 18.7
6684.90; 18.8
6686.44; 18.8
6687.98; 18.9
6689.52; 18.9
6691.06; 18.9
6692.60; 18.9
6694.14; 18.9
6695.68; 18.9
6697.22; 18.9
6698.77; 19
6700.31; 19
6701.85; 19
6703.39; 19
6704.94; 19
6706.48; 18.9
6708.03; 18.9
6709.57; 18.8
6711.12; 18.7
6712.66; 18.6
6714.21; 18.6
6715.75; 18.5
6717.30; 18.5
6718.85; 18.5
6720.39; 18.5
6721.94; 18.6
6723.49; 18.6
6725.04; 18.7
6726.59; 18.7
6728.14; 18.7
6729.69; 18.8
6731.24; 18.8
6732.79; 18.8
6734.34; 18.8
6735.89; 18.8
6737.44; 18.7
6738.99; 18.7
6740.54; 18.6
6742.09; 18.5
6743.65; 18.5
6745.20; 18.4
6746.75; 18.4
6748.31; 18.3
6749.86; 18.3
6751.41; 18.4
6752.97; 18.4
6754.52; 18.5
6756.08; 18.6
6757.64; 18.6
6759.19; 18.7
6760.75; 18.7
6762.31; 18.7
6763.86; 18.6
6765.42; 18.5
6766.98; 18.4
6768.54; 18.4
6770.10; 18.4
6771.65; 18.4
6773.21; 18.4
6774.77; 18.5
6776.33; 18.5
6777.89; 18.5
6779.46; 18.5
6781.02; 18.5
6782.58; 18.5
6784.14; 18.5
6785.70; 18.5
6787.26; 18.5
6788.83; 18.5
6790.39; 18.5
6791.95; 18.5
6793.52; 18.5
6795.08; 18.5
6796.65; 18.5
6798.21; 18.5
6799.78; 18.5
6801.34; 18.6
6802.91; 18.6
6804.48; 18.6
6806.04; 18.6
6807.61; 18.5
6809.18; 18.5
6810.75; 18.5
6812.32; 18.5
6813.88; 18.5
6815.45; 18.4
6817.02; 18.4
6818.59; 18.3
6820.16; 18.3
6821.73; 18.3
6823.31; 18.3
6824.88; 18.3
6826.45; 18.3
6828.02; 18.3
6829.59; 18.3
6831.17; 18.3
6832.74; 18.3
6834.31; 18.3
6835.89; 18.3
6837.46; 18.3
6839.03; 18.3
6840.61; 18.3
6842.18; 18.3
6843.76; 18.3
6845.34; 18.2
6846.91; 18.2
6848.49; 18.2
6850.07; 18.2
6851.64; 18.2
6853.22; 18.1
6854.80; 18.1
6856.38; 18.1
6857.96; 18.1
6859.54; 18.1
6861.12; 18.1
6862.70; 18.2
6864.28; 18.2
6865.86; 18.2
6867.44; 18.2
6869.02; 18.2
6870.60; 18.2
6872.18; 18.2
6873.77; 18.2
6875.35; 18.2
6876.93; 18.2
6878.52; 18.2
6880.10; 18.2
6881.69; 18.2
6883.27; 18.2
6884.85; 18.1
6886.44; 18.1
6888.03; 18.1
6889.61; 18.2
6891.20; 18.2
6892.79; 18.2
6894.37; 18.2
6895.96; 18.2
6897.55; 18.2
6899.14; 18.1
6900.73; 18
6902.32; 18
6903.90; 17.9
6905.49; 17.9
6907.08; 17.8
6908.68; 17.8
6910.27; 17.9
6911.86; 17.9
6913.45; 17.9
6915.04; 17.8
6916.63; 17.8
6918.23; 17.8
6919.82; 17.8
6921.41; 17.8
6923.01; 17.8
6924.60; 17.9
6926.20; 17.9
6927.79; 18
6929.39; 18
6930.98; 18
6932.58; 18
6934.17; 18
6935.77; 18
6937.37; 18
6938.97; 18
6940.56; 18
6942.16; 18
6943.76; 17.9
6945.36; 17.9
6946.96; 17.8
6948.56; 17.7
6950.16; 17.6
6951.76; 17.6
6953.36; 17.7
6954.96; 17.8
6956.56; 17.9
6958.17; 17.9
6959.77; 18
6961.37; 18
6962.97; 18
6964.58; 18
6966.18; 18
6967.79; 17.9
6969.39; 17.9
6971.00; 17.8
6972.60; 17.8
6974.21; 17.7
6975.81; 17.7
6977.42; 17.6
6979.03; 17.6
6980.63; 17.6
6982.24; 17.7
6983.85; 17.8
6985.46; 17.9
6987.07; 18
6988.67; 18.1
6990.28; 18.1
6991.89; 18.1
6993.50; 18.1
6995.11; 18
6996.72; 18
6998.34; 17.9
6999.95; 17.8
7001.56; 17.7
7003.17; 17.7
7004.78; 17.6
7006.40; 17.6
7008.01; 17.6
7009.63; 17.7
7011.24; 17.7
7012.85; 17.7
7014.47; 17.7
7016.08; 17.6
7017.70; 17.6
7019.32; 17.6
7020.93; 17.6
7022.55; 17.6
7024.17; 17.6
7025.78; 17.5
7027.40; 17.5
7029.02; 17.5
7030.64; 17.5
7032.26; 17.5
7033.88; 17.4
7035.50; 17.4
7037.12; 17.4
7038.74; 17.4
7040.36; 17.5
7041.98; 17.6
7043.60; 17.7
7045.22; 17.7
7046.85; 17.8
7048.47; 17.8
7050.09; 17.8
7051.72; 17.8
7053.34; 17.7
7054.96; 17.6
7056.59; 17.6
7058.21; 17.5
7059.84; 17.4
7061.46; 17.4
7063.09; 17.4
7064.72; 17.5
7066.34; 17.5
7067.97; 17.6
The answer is 0.9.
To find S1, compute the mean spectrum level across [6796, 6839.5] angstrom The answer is 18.4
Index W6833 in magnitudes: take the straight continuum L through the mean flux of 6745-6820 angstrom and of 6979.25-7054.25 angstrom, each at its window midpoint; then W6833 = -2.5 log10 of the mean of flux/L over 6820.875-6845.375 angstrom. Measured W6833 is 0.00 mag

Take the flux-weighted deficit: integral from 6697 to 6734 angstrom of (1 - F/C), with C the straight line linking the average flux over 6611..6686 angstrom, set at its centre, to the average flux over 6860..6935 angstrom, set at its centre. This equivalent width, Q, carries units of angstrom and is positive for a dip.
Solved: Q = -0.3 angstrom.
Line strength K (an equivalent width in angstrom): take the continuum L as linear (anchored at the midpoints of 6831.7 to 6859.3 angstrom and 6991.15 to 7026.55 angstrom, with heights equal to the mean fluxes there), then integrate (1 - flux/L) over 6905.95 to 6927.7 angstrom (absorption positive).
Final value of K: 0.2 angstrom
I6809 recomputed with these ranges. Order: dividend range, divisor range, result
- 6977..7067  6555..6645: 0.94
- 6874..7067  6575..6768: 0.95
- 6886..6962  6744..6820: 0.97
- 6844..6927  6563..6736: 0.96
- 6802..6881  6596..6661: 0.96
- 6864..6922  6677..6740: 0.96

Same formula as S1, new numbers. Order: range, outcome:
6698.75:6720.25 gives 18.8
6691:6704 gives 19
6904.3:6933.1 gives 17.9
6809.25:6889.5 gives 18.2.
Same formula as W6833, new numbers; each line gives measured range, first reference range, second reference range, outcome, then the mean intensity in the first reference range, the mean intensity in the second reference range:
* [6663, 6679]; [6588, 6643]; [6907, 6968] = 0.01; 19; 17.9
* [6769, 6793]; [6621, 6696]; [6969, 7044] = -0.01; 18.8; 17.7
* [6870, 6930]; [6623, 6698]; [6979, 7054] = 0.00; 18.8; 17.7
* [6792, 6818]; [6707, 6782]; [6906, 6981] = -0.01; 18.6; 17.9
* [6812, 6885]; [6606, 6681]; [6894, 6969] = 0.00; 18.9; 17.9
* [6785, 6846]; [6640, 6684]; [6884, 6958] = -0.01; 18.6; 17.9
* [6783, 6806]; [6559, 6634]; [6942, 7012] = -0.01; 18.8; 17.8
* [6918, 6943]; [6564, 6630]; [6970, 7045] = 0.00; 18.9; 17.7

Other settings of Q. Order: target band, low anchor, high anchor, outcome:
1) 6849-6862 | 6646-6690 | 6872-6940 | 0.02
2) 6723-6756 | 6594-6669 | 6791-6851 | 0.03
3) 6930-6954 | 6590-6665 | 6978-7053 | 0.06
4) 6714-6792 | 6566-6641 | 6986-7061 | -0.23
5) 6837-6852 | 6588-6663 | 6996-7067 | -0.04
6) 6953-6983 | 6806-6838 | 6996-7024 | 0.02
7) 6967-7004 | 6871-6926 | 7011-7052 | -0.22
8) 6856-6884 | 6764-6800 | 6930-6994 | 0.01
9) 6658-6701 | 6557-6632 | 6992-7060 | -0.30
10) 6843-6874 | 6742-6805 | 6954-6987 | 0.06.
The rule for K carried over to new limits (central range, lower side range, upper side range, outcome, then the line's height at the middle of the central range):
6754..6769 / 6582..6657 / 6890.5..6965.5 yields -0.1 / 18.5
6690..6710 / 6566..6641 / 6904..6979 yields -0.3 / 18.6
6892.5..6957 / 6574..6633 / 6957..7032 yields 0.3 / 18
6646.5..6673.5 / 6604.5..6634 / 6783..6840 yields 0.6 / 19.1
